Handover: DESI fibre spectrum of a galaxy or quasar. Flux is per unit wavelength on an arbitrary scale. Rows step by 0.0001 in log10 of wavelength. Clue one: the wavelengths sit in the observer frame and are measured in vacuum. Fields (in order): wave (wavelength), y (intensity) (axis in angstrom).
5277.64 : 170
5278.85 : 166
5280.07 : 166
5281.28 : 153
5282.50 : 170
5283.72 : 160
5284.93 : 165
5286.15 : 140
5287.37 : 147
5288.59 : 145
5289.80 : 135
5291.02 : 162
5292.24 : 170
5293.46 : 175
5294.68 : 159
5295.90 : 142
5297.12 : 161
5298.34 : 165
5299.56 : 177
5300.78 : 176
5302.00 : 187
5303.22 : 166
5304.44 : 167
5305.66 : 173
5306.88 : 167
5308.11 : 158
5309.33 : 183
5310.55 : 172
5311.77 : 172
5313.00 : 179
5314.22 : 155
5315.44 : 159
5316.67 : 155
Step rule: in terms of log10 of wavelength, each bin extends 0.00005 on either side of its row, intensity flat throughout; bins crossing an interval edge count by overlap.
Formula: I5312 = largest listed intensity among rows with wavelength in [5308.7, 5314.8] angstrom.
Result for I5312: 183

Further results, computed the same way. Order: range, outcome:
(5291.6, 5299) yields 175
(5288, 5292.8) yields 170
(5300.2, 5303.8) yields 187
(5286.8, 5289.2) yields 147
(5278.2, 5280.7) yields 166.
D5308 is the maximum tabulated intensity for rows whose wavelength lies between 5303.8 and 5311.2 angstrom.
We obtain 183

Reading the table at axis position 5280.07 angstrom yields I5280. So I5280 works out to 166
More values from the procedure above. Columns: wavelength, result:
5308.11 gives 158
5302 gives 187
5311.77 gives 172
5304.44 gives 167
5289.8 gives 135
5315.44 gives 159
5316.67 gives 155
